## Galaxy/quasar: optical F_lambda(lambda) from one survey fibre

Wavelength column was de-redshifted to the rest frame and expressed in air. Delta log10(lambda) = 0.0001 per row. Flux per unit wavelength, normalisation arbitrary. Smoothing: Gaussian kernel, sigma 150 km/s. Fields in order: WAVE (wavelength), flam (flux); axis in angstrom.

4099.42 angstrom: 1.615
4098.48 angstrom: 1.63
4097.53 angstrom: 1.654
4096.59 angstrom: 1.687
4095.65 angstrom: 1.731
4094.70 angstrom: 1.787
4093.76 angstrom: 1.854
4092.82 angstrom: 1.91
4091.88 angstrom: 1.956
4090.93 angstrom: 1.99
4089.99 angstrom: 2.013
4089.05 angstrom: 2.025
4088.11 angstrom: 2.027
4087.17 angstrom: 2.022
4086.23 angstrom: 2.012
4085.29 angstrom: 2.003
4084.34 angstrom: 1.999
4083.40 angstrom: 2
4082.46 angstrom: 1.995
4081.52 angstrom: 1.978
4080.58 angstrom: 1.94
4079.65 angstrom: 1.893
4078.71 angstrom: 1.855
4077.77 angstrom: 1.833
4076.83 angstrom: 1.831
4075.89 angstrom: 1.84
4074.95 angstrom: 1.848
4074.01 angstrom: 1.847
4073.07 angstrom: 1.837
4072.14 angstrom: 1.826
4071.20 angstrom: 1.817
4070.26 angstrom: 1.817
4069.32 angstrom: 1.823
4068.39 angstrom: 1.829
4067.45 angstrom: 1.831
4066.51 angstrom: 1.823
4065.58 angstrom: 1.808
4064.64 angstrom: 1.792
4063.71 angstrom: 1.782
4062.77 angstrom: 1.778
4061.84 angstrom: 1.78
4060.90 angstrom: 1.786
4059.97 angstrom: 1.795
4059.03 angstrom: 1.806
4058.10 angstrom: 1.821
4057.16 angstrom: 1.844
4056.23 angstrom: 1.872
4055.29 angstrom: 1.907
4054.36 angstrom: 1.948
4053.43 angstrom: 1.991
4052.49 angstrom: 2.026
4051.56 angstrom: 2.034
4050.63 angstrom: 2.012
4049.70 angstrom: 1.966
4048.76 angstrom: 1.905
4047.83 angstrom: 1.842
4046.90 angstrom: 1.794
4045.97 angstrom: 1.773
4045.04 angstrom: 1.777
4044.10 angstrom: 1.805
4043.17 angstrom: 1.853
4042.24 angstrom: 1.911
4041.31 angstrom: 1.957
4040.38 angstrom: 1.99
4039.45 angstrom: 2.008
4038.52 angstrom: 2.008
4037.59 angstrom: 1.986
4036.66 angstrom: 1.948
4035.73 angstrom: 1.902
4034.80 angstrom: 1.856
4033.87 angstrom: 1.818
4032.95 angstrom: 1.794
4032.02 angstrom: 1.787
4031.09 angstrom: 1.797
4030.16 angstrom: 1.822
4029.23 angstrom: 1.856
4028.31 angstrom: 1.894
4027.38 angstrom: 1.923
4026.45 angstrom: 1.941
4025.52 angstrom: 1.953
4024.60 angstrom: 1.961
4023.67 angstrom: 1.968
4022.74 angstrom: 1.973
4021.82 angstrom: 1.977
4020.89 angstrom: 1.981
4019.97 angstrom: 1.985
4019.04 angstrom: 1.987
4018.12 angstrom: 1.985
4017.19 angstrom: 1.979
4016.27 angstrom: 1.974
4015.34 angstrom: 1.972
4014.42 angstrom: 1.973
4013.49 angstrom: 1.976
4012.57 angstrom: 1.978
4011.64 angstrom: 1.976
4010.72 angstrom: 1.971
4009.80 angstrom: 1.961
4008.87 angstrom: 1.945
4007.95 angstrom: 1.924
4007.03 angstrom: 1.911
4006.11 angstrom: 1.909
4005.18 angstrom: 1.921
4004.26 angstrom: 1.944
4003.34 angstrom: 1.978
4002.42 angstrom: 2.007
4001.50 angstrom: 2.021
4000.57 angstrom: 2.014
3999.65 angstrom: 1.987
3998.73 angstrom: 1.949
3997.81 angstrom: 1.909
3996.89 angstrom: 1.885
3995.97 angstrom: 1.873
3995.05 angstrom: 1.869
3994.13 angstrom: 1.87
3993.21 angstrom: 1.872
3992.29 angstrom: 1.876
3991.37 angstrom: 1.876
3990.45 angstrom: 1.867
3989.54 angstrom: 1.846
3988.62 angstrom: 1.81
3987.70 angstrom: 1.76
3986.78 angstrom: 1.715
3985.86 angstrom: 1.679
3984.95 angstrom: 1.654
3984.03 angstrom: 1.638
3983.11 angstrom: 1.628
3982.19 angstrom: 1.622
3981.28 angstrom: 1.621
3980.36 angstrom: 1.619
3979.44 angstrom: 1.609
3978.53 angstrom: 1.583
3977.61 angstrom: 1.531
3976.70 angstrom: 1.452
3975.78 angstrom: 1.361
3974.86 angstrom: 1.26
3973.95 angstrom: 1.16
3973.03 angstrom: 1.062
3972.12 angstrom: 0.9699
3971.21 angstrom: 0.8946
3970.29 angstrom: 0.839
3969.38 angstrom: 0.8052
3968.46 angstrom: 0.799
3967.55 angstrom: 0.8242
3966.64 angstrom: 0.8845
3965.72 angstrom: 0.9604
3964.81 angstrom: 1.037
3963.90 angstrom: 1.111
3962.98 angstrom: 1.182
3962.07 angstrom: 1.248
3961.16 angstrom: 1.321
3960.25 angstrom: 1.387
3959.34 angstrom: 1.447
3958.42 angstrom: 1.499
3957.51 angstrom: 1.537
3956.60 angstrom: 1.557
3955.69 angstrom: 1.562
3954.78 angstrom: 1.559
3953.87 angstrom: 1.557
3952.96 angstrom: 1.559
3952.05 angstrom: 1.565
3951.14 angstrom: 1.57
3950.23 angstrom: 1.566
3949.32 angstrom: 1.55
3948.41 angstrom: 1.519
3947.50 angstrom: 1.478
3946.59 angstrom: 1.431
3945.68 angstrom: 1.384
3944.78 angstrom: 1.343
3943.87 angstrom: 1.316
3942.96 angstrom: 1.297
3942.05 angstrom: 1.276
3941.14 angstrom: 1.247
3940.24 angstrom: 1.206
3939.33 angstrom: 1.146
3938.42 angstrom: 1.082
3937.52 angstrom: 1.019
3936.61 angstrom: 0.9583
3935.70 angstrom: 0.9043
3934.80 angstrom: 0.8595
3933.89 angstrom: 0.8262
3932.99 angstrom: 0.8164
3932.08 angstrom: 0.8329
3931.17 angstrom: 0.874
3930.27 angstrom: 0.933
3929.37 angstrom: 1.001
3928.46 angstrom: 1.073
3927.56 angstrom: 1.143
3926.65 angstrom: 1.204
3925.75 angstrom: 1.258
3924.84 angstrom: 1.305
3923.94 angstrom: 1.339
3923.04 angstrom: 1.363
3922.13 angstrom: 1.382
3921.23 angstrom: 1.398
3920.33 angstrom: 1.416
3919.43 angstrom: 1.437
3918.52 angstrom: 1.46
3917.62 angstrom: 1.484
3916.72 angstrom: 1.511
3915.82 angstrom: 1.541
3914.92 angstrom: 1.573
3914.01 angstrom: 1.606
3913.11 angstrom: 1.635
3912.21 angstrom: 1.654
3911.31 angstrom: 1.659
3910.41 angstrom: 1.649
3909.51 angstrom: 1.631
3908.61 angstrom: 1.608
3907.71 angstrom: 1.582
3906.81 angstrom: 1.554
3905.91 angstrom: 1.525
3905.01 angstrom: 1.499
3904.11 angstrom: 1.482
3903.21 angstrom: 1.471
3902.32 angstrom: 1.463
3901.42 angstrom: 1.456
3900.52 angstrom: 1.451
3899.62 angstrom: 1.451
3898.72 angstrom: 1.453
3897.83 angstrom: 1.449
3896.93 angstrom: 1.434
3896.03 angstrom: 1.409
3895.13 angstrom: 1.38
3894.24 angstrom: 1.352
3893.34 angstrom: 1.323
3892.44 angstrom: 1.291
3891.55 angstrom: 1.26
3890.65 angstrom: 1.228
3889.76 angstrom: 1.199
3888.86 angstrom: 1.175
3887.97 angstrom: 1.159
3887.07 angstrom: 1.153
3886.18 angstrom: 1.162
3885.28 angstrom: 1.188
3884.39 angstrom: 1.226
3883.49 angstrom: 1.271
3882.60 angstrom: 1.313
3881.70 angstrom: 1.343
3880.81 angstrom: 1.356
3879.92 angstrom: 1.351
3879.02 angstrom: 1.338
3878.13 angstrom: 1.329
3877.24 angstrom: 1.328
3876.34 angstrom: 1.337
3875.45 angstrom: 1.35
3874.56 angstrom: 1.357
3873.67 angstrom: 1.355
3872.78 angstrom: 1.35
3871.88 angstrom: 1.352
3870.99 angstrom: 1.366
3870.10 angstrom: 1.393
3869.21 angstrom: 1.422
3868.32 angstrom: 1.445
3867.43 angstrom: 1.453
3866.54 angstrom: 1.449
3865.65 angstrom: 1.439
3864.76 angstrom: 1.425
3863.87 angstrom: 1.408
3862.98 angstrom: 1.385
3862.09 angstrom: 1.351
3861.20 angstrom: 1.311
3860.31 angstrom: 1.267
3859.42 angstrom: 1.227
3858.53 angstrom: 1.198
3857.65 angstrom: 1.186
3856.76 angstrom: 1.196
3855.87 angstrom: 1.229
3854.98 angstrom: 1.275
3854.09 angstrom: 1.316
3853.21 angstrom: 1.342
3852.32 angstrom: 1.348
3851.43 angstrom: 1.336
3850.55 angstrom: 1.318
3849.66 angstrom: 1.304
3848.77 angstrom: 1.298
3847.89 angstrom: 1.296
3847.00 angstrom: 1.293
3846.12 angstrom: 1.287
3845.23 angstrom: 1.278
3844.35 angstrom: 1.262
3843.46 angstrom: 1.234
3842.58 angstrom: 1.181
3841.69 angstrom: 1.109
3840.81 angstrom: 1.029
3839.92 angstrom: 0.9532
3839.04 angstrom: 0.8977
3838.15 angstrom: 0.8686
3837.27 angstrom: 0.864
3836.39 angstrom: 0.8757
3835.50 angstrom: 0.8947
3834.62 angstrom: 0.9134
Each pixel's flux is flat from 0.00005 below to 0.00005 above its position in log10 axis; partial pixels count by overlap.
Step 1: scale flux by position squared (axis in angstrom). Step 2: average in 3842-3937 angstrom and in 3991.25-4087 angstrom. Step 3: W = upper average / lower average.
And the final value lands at 1.55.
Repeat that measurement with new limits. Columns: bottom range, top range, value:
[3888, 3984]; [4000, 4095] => 1.52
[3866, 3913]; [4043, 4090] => 1.48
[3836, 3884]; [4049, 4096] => 1.65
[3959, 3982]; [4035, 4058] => 1.65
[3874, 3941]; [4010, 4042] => 1.57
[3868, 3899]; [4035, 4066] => 1.55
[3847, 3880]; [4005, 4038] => 1.57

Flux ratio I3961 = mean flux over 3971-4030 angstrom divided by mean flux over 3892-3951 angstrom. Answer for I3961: 1.34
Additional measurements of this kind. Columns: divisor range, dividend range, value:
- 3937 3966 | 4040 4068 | 1.37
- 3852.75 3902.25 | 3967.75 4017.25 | 1.28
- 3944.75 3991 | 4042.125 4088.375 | 1.34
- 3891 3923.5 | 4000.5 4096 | 1.29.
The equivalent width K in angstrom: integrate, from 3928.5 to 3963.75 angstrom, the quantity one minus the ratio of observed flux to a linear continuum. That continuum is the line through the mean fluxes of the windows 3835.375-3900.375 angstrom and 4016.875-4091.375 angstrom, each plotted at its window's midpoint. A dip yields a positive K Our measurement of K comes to 6.2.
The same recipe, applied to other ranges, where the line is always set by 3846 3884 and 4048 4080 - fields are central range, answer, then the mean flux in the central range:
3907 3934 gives 2.3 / 1.35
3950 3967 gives 2.2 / 1.37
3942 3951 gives 0.7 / 1.43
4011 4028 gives -2.2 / 1.97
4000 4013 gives -1.9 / 1.96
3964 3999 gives 3.5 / 1.48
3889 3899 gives 0.5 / 1.34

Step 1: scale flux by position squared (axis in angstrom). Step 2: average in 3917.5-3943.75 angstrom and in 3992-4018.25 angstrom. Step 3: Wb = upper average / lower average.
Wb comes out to 1.75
